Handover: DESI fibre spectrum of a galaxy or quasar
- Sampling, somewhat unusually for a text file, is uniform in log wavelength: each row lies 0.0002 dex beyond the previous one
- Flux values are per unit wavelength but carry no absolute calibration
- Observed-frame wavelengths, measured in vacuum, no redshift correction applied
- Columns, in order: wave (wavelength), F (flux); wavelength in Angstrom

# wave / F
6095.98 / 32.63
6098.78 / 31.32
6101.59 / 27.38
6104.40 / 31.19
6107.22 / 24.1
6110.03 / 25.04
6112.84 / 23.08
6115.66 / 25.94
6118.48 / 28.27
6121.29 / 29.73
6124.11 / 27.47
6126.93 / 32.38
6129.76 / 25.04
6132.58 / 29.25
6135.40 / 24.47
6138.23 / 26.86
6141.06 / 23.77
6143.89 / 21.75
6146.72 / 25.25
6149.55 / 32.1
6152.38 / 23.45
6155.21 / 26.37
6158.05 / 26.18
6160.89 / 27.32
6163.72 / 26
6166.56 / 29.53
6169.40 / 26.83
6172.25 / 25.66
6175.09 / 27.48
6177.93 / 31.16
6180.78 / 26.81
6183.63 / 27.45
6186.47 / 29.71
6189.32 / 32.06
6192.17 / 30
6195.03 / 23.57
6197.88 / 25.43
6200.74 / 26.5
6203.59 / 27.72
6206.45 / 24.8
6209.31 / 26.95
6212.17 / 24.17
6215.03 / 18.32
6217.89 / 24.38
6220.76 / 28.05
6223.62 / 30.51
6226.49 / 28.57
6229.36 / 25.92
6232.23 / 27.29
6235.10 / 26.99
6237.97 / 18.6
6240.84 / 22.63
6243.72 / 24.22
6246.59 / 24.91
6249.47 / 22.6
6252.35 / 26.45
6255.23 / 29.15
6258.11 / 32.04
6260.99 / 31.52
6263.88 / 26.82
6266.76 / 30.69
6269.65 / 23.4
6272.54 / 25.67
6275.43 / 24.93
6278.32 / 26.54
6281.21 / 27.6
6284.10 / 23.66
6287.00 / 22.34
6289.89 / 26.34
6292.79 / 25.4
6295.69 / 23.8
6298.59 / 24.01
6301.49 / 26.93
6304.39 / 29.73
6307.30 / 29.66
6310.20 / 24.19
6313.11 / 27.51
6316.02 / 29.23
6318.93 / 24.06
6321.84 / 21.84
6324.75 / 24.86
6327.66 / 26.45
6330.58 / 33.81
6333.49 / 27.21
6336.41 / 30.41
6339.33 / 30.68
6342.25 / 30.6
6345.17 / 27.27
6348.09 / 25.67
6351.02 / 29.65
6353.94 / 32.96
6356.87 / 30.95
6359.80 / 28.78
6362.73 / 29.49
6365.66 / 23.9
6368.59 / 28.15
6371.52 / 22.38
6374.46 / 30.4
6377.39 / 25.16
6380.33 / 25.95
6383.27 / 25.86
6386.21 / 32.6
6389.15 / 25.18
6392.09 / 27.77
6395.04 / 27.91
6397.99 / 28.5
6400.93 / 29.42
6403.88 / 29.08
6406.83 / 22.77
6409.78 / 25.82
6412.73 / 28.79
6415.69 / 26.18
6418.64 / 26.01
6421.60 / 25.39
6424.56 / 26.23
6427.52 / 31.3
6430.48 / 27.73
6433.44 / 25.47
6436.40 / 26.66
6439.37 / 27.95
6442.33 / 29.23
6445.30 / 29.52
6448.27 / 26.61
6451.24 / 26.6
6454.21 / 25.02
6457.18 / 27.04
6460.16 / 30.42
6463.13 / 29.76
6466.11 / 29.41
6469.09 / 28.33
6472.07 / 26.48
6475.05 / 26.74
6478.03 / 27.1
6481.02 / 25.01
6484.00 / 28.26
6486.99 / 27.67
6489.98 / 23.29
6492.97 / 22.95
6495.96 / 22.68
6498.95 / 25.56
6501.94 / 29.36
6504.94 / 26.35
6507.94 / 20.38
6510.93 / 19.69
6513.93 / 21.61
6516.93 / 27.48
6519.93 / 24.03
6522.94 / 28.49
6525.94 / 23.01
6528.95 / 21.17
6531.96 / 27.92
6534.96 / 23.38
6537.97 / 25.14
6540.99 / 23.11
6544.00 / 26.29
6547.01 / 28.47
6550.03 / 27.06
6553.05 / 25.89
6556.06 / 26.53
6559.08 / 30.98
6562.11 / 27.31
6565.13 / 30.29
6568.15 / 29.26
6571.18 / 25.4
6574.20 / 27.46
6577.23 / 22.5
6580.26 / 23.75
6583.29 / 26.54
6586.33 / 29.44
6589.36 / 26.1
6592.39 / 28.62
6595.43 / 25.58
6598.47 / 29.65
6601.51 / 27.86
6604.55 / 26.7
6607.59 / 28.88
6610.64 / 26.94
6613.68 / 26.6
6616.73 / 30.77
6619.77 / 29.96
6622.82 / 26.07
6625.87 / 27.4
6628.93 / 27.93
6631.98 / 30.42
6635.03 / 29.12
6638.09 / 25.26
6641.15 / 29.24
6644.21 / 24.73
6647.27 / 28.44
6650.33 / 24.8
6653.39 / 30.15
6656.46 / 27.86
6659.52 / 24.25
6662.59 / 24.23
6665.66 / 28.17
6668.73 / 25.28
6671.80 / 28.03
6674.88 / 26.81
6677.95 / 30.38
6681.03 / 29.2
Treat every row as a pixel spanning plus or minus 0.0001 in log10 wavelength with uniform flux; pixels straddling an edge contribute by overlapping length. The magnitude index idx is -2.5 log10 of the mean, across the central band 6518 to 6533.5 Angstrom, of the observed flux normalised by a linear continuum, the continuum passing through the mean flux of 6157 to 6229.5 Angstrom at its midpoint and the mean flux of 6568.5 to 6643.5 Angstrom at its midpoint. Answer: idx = 0.10 mag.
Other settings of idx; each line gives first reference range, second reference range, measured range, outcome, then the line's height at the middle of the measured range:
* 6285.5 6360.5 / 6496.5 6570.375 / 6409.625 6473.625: -0.04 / 26.5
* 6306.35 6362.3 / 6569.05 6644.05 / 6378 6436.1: 0.03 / 28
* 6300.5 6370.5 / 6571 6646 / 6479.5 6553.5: 0.11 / 27.6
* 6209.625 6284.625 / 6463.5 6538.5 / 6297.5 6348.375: -0.07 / 25.8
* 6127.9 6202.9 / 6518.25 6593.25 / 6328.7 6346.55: -0.12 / 26.7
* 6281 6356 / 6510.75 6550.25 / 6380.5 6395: -0.05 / 26.4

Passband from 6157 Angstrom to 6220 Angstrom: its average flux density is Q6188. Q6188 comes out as 26.7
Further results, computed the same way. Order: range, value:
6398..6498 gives 27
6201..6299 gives 25.8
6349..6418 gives 27.7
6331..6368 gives 29.1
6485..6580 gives 25.5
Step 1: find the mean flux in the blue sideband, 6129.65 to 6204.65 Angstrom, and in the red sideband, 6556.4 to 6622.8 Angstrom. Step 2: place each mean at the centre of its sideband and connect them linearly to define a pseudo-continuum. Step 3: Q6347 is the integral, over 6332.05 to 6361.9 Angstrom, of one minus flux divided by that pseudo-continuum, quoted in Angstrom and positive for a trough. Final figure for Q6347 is -2.4 Angstrom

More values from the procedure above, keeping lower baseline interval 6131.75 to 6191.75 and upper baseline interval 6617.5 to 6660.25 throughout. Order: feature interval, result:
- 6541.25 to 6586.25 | 1.0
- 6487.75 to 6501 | 1.7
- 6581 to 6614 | 0.2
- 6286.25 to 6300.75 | 1.4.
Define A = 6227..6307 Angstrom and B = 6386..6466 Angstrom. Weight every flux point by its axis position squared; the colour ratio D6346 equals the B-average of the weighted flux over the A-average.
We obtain 1.11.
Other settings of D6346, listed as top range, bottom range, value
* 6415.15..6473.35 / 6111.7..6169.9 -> 1.14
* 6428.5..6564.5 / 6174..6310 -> 1.08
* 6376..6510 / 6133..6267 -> 1.09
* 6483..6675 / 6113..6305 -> 1.12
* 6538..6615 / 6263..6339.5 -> 1.11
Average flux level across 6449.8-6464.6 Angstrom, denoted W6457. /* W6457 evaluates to 27.8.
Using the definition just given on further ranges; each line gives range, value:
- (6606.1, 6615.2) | 27.5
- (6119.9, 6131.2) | 28.6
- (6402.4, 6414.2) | 26.6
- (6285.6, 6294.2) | 24.7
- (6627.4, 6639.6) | 28.2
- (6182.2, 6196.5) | 28.6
